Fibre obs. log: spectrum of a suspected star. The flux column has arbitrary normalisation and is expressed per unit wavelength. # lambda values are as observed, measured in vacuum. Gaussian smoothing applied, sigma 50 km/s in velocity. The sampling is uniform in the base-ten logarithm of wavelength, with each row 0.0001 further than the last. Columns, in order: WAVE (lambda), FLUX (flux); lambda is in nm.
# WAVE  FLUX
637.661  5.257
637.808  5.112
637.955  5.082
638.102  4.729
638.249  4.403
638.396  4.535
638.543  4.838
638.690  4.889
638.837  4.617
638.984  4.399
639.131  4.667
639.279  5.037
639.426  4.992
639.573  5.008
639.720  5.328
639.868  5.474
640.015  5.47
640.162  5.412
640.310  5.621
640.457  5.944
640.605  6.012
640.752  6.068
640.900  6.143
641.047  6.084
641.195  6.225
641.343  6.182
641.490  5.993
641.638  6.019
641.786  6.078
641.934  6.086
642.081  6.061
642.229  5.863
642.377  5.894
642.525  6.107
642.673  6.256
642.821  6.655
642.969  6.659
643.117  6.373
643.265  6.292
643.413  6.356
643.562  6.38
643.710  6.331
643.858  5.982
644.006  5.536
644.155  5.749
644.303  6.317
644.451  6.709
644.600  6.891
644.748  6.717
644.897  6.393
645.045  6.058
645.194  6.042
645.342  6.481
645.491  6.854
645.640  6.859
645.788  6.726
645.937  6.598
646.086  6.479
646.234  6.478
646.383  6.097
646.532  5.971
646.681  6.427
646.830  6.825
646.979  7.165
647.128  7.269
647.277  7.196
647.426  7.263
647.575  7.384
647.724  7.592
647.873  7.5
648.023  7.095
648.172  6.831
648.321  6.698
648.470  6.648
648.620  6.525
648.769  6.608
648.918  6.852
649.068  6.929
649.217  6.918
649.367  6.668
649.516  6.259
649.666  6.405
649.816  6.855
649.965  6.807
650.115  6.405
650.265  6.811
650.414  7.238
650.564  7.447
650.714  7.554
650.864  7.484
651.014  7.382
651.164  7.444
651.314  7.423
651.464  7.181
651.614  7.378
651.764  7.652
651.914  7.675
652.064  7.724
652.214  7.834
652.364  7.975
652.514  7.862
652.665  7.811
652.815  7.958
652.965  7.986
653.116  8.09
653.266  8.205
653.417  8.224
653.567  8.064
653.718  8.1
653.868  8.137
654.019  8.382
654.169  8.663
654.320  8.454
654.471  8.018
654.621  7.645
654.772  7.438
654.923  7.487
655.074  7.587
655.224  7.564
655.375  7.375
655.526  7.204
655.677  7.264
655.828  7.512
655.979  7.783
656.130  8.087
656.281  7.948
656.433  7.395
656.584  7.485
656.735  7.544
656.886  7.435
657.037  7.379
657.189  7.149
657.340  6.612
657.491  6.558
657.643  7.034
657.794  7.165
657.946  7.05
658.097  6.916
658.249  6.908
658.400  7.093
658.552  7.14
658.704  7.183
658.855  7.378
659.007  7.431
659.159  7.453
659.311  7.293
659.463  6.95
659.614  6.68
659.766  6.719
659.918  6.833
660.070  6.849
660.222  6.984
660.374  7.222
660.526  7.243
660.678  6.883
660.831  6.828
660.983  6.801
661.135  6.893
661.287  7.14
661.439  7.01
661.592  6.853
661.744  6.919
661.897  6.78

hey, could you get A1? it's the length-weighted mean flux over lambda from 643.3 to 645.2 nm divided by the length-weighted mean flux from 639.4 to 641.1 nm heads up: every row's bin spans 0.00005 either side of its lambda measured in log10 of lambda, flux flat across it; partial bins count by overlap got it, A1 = 1.11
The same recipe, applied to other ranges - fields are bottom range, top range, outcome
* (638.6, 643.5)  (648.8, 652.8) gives 1.25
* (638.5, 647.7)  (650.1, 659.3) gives 1.23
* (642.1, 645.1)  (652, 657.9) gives 1.23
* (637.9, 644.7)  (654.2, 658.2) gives 1.30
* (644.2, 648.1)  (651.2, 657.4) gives 1.15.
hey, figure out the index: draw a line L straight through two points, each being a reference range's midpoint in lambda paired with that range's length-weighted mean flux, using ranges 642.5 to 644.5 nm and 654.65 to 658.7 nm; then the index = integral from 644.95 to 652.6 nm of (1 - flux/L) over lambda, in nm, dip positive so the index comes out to -0.33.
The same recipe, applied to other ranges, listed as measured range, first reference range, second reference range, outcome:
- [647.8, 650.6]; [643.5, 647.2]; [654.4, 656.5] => 0.03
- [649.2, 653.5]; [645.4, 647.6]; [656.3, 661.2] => -0.33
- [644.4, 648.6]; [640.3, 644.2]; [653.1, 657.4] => -0.07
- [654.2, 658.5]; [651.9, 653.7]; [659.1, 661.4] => 0.05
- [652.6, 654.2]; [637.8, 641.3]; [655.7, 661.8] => -0.37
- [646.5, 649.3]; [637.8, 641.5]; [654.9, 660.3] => -0.34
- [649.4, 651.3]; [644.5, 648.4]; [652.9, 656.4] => 0.07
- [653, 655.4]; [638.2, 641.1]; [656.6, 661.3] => -0.50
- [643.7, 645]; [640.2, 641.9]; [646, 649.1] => 0.03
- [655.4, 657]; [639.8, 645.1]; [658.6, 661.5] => -0.17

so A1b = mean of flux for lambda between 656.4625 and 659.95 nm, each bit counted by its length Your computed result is 7.11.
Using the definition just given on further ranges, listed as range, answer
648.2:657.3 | 7.46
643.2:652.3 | 6.82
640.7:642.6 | 6.06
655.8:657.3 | 7.55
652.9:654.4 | 8.23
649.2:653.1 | 7.33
